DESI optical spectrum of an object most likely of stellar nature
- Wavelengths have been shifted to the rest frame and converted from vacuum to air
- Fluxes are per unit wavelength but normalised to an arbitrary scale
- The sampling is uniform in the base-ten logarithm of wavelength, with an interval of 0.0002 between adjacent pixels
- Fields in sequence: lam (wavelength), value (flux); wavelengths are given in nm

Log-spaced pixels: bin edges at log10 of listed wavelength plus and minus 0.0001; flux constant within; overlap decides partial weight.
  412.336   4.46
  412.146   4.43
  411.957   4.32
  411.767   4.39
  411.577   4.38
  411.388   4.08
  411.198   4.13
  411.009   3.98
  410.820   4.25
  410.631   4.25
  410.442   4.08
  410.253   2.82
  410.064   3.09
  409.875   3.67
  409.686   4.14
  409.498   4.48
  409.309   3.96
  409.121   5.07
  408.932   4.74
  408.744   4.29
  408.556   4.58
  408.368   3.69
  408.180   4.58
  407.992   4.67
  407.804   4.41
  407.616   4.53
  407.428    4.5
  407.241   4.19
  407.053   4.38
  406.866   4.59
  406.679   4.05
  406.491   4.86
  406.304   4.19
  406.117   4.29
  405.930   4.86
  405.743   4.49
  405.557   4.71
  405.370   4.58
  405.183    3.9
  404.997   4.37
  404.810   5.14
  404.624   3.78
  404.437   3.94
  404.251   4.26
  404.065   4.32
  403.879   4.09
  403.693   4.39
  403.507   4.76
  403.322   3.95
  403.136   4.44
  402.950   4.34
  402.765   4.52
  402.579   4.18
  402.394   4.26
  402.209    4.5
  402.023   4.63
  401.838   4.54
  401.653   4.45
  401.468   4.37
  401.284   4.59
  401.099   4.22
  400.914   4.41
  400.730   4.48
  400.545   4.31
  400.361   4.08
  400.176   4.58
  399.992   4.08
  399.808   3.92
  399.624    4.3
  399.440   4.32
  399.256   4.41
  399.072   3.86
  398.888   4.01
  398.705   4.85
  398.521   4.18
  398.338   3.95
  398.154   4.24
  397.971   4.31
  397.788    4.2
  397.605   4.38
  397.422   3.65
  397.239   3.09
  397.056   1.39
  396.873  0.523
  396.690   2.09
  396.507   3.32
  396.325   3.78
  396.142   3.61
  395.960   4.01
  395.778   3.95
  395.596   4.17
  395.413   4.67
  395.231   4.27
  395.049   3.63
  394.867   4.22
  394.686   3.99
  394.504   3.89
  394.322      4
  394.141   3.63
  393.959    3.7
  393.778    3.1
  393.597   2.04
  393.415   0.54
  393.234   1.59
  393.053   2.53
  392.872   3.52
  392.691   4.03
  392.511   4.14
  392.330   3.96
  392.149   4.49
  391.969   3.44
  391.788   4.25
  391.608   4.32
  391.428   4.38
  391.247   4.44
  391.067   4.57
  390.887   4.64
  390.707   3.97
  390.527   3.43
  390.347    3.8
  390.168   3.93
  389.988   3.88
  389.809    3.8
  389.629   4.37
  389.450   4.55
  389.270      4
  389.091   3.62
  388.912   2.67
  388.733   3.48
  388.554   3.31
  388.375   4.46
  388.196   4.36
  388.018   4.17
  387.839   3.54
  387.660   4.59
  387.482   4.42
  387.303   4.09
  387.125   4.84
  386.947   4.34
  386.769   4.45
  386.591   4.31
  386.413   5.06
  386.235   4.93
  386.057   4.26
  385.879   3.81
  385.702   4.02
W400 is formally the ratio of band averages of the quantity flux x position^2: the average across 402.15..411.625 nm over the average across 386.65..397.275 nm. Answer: 1.3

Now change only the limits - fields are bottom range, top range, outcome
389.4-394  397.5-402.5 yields 1.23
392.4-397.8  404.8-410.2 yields 1.40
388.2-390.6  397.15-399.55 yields 1.13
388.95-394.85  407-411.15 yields 1.24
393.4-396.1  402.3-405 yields 1.23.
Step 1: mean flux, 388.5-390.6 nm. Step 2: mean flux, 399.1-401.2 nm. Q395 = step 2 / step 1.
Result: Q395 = 1.14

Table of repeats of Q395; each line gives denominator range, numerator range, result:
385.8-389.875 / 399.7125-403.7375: 1.05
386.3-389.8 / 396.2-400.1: 0.89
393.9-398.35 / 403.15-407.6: 1.21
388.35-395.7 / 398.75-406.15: 1.16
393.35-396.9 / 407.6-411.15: 1.21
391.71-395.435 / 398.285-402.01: 1.24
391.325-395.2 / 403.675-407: 1.25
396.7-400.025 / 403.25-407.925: 1.18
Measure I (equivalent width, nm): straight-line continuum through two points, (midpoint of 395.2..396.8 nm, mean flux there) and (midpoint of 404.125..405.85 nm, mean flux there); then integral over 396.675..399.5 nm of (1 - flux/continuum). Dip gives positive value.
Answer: 0.18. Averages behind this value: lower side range 3.71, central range 3.62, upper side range 4.36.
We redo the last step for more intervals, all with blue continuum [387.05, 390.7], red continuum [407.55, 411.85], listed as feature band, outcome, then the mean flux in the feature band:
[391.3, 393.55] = 0.32 nm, 3.42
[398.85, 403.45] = -0.25 nm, 4.32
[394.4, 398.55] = 0.43 nm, 3.62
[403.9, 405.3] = -0.04 nm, 4.24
